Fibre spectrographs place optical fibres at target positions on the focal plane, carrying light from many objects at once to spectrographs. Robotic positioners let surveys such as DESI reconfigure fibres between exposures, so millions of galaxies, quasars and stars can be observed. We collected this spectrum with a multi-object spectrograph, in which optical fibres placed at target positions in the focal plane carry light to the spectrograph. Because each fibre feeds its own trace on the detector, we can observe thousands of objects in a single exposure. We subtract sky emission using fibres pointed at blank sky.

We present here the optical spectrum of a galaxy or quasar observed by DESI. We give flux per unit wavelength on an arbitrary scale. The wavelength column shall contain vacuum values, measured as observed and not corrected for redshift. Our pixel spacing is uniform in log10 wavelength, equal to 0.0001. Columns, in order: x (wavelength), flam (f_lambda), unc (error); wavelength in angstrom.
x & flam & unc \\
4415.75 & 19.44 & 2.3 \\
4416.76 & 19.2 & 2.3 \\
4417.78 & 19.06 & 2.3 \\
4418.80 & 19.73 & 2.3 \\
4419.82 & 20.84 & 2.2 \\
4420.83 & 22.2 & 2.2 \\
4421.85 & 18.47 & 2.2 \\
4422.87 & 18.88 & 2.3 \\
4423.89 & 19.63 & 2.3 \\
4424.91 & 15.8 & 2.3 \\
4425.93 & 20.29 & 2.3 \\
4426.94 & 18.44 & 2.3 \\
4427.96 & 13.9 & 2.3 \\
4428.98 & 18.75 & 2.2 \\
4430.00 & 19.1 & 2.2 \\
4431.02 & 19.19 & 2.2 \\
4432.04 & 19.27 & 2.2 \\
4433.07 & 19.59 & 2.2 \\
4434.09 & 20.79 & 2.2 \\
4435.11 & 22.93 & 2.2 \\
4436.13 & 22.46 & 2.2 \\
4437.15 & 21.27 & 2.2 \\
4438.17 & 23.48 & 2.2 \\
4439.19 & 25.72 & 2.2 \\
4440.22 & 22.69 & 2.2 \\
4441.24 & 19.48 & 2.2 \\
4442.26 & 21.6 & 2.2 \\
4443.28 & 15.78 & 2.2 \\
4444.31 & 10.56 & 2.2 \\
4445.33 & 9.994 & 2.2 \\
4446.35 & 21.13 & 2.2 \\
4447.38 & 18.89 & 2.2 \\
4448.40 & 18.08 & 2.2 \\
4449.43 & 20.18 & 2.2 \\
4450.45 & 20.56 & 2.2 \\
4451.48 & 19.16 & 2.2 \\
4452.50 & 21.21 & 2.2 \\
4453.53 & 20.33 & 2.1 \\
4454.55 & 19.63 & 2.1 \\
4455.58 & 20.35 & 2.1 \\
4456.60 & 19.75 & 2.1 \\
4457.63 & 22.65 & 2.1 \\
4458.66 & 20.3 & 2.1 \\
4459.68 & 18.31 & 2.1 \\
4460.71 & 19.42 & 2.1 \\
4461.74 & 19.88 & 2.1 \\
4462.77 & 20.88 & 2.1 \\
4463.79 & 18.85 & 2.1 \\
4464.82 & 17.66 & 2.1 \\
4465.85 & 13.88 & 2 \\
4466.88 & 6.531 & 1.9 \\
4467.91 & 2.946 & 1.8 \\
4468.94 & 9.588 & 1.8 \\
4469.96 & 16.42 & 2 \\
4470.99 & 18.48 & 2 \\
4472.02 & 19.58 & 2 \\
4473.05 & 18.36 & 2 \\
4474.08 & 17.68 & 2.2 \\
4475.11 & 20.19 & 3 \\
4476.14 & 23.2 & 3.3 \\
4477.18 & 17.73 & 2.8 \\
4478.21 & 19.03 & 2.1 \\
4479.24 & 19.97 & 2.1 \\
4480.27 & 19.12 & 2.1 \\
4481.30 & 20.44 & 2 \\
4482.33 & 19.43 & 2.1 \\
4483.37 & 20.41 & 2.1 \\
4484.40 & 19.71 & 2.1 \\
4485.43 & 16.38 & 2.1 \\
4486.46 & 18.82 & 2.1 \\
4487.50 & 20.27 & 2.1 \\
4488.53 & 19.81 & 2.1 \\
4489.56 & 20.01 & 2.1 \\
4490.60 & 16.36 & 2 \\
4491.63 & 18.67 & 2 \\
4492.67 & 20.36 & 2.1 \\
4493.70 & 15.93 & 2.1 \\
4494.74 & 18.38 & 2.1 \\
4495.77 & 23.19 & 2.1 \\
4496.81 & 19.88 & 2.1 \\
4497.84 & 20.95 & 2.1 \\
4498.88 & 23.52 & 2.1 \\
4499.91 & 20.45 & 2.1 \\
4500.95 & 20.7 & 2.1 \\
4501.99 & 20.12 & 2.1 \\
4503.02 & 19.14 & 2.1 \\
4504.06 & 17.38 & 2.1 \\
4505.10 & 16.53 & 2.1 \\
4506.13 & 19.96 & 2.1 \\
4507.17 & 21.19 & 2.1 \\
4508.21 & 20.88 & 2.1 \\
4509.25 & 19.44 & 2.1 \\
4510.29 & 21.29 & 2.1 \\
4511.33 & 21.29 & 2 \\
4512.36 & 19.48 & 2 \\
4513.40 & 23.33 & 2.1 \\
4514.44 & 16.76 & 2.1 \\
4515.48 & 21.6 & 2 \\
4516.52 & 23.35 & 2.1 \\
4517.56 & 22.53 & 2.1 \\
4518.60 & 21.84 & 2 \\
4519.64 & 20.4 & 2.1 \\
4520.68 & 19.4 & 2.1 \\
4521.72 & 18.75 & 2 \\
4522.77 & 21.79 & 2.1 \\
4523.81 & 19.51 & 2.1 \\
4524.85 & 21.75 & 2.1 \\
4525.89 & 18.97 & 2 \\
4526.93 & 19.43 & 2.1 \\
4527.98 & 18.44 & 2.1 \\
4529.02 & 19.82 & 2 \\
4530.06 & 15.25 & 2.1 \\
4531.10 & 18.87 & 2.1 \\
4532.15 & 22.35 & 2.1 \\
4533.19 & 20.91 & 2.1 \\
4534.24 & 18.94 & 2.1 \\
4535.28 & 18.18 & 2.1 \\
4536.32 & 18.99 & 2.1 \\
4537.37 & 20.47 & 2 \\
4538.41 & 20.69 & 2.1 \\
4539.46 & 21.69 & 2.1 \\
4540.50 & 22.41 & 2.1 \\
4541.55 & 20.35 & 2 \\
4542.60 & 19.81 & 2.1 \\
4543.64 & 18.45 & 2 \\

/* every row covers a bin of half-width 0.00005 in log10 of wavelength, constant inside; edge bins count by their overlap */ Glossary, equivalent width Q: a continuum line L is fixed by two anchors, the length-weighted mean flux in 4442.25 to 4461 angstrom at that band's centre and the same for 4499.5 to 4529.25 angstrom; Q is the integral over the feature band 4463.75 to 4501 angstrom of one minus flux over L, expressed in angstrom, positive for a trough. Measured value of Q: 2.6 angstrom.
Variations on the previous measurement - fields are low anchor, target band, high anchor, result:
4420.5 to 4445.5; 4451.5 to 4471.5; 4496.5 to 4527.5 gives 2.5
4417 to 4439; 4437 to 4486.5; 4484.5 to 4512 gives 3.2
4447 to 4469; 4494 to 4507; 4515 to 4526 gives 0.0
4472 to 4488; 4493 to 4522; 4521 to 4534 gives -1.1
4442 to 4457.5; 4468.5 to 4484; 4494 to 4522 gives 0.6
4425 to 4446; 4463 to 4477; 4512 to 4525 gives 2.9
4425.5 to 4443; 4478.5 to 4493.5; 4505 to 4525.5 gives 1.0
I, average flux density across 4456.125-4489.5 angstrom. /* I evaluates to 18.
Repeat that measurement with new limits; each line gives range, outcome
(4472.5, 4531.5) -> 19.8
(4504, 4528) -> 20.3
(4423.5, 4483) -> 18.6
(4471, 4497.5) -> 19.3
